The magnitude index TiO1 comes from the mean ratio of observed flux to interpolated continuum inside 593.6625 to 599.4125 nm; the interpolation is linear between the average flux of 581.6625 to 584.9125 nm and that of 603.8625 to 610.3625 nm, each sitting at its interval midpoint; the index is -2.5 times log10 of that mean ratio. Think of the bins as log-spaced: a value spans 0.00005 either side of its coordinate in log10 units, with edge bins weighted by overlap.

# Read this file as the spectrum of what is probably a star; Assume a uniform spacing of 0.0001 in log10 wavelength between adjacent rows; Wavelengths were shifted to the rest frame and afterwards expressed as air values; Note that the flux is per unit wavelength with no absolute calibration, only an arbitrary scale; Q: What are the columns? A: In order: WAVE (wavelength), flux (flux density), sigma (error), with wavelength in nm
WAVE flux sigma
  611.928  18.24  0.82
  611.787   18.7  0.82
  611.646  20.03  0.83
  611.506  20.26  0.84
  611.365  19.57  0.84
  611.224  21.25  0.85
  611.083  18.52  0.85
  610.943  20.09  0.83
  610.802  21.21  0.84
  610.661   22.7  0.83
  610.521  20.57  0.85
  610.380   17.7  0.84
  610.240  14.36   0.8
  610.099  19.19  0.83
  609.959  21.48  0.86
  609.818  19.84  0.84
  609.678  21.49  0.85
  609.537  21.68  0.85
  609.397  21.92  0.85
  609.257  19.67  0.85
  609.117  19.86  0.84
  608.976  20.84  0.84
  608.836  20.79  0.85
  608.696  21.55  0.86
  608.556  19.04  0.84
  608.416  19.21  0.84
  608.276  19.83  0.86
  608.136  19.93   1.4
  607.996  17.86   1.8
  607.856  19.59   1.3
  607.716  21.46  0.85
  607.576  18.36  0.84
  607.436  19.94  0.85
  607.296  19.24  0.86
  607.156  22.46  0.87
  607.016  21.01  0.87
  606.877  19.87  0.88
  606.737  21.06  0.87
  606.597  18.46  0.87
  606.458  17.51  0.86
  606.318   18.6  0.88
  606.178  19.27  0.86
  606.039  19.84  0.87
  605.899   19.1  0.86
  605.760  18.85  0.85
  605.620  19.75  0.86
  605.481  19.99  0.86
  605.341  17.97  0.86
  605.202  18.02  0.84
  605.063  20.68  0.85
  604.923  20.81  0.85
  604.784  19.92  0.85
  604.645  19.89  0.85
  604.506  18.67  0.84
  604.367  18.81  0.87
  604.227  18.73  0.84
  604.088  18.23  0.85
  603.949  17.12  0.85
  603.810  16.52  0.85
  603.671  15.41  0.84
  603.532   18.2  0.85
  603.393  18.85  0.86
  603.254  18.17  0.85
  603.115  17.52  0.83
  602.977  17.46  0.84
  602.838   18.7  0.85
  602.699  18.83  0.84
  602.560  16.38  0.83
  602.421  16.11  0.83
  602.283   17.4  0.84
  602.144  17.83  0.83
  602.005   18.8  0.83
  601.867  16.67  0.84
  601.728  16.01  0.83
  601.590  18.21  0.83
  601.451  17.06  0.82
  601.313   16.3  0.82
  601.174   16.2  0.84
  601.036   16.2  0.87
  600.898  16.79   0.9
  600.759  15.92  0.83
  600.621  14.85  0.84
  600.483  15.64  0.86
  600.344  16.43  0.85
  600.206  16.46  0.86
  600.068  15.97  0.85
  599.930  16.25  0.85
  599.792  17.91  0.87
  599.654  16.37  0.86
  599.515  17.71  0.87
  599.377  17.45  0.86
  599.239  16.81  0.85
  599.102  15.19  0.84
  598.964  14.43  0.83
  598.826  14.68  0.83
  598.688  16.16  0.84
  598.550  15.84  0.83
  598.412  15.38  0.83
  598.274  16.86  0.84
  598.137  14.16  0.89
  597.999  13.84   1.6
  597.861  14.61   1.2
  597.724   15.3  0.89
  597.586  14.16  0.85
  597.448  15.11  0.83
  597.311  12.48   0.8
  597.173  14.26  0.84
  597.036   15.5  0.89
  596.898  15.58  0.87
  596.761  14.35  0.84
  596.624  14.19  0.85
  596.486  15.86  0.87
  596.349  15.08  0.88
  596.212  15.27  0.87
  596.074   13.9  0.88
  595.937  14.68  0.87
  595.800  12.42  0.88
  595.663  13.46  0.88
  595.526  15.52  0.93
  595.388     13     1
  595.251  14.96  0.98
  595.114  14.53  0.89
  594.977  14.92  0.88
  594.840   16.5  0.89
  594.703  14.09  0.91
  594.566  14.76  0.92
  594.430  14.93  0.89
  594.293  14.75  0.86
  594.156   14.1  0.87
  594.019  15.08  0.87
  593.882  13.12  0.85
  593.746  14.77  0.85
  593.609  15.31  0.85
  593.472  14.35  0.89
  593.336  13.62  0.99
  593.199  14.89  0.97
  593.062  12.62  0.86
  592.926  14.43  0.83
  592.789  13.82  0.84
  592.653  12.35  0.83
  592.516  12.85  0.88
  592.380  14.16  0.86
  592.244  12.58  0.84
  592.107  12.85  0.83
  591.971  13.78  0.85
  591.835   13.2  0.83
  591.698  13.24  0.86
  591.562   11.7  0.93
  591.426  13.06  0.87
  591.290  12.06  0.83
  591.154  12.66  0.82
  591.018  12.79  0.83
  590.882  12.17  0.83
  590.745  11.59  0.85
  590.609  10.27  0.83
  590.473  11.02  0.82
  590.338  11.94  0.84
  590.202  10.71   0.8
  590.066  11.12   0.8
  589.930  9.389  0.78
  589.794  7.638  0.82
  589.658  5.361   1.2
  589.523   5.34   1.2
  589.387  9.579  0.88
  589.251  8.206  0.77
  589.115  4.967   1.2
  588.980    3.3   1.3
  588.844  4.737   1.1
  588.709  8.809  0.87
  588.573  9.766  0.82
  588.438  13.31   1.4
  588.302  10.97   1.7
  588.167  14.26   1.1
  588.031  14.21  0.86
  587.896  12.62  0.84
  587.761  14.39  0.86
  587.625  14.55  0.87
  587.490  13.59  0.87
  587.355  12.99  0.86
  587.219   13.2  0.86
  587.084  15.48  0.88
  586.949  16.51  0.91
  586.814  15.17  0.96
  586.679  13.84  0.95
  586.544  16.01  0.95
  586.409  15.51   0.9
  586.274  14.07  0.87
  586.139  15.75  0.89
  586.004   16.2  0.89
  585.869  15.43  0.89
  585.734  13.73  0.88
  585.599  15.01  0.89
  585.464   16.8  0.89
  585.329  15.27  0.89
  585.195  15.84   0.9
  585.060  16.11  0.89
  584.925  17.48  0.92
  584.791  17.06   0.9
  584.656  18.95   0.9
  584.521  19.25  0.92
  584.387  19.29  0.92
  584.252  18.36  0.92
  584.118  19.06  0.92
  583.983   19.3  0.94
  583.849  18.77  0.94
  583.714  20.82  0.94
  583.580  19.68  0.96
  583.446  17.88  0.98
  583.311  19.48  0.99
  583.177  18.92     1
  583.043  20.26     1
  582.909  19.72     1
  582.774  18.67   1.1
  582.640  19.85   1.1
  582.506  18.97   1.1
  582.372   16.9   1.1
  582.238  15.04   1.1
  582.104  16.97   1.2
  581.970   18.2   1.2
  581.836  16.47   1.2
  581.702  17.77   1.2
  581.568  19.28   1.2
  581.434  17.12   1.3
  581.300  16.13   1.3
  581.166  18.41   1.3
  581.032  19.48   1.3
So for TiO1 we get 0.28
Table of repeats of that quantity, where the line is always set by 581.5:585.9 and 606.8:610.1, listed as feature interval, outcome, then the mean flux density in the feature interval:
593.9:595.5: 0.28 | 14.7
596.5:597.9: 0.30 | 14.6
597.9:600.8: 0.22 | 15.9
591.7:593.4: 0.36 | 13.4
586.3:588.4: 0.27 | 14.2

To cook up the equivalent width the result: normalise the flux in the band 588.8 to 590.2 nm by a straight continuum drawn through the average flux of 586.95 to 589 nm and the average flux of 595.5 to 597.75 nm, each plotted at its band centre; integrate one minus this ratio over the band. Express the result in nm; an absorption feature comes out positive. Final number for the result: 0.60 nm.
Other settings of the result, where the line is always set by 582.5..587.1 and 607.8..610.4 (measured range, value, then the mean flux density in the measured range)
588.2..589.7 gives 0.838 nm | 7.86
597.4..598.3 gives 0.189 nm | 14.8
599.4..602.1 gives 0.333 nm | 16.6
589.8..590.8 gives 0.406 nm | 10.7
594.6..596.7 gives 0.445 nm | 14.6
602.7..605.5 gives 0.125 nm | 18.5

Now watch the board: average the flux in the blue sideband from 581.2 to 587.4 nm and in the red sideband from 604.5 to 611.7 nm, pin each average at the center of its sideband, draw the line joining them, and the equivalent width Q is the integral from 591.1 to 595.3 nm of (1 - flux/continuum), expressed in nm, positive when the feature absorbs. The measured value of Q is 0.993 nm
